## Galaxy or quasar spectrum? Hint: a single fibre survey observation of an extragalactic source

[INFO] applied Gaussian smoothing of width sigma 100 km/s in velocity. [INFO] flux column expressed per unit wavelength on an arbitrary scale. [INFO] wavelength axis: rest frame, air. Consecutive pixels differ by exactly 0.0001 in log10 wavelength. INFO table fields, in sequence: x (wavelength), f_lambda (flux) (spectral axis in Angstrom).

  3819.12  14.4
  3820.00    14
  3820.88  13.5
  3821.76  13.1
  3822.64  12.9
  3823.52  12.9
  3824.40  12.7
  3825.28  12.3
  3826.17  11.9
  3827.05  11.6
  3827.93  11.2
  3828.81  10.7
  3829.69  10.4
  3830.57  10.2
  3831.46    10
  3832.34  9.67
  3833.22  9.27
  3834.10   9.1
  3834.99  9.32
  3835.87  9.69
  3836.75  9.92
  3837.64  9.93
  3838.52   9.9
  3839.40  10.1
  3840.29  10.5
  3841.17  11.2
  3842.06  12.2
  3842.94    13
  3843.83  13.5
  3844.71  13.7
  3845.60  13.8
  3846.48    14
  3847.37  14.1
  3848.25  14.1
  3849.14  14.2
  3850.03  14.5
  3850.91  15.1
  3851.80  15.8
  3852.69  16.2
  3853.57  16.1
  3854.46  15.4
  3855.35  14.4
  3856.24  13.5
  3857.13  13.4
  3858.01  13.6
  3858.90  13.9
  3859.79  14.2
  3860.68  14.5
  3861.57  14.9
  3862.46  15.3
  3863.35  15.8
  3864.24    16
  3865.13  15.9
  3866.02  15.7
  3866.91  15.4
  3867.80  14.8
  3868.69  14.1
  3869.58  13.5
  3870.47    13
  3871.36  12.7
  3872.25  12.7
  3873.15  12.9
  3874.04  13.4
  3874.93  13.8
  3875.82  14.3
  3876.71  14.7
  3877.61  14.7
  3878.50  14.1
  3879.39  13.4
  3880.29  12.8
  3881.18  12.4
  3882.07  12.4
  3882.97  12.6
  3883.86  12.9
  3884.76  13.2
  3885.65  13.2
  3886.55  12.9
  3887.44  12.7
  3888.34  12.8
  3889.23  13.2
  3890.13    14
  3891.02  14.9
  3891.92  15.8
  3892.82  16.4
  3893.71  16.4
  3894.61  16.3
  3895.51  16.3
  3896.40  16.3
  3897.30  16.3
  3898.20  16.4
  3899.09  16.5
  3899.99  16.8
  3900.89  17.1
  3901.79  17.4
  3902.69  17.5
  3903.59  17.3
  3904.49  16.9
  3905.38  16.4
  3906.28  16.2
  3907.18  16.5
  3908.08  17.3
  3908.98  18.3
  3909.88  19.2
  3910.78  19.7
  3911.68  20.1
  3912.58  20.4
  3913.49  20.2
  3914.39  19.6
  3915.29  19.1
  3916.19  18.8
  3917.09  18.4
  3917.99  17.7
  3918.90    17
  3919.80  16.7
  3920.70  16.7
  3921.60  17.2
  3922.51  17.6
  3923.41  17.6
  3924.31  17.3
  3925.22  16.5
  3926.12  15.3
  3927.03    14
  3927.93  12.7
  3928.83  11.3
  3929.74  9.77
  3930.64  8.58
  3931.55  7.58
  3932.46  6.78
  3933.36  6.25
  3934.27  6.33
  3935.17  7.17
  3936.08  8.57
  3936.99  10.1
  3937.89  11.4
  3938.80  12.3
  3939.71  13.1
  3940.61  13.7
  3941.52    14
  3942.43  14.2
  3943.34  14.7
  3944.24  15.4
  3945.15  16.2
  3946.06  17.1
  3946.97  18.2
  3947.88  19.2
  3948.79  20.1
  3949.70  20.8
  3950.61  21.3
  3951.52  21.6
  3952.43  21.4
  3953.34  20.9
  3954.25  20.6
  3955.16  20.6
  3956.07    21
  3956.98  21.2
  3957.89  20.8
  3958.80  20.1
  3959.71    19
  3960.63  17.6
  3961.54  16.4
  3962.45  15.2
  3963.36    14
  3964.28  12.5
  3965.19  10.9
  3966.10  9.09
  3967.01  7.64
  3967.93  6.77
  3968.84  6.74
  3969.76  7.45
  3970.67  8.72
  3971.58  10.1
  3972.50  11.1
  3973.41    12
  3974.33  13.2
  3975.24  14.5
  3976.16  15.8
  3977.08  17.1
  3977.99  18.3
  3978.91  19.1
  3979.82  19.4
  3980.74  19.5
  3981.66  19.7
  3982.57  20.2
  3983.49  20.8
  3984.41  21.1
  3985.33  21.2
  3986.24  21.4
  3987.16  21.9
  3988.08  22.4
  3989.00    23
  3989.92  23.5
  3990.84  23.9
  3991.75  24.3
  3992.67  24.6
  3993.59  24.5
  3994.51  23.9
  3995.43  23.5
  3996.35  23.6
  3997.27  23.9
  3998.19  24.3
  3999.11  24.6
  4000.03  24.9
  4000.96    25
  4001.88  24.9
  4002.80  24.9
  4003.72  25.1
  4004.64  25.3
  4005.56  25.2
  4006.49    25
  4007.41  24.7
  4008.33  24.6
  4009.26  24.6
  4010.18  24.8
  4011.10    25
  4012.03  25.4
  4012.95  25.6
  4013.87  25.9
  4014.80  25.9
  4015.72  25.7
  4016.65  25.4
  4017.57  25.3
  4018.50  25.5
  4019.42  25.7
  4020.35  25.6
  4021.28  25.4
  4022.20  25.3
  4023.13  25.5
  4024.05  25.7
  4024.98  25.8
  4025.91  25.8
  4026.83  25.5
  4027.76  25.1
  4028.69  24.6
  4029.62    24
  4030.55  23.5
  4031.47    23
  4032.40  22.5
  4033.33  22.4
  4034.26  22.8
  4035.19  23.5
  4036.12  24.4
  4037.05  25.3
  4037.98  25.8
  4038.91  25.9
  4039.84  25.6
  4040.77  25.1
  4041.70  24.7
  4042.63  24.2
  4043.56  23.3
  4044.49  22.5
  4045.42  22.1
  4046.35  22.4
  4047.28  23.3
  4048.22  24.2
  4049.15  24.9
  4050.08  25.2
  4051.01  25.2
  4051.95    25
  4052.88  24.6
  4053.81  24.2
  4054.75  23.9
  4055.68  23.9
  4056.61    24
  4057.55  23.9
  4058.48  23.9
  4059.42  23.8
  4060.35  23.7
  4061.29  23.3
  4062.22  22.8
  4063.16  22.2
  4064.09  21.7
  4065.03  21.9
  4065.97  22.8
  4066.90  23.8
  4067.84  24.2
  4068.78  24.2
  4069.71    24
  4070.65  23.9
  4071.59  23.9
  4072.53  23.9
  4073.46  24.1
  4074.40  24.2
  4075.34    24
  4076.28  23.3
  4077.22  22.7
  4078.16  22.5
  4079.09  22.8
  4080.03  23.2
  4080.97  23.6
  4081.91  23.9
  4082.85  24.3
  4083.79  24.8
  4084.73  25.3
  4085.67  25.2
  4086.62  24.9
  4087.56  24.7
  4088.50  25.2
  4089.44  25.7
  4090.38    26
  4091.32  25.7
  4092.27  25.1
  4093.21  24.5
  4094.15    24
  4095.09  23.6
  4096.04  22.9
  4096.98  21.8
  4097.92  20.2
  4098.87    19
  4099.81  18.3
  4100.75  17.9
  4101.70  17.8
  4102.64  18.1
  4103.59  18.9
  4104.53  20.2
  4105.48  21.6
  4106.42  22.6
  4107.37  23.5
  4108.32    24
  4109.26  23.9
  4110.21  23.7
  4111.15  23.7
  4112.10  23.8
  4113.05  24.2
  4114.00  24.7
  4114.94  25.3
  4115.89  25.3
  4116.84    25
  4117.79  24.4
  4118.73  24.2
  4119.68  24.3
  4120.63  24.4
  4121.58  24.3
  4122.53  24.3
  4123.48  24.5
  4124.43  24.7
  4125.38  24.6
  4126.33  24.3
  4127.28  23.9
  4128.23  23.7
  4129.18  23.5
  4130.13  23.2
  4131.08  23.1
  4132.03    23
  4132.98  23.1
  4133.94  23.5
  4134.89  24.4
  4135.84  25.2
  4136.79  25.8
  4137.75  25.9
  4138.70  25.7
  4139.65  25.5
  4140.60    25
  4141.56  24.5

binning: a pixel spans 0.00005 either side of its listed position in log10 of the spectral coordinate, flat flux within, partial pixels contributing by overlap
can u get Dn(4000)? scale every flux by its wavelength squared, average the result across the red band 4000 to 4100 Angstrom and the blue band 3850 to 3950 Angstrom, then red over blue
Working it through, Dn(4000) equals 1.75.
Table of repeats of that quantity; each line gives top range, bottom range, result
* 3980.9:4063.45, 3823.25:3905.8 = 1.91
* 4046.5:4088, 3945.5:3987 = 1.50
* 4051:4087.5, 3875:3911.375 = 1.69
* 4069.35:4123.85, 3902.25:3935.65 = 1.66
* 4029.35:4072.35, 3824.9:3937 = 1.84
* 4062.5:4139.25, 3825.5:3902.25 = 1.95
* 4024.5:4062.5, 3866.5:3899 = 1.85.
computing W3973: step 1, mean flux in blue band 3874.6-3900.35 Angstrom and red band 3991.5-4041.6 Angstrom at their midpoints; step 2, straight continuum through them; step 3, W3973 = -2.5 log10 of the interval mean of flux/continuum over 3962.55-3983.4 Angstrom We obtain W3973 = 0.50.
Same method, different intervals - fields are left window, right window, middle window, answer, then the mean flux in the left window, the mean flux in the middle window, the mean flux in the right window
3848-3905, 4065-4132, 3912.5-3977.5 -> 0.17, 14.7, 14.8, 23.4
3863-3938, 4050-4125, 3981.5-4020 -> -0.23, 14.8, 24.1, 23.5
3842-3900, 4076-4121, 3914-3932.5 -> 0.08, 14.4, 15.2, 23.2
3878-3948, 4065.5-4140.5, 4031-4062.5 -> -0.14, 14.9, 24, 23.6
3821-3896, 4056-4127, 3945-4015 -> -0.07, 13.3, 19.8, 23.4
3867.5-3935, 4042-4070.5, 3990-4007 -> -0.20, 15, 24.5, 23.6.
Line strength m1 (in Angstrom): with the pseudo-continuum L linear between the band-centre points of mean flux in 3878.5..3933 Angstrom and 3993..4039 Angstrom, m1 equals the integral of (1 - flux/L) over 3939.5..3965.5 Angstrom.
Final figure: 2.3 Angstrom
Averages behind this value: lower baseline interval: 15.5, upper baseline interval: 24.8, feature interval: 17.7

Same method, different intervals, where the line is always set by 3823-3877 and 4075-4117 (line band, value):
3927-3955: 4.5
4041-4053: -1.6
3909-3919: -2.2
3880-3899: 0.4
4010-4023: -3.7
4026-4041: -2.8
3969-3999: -1.0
